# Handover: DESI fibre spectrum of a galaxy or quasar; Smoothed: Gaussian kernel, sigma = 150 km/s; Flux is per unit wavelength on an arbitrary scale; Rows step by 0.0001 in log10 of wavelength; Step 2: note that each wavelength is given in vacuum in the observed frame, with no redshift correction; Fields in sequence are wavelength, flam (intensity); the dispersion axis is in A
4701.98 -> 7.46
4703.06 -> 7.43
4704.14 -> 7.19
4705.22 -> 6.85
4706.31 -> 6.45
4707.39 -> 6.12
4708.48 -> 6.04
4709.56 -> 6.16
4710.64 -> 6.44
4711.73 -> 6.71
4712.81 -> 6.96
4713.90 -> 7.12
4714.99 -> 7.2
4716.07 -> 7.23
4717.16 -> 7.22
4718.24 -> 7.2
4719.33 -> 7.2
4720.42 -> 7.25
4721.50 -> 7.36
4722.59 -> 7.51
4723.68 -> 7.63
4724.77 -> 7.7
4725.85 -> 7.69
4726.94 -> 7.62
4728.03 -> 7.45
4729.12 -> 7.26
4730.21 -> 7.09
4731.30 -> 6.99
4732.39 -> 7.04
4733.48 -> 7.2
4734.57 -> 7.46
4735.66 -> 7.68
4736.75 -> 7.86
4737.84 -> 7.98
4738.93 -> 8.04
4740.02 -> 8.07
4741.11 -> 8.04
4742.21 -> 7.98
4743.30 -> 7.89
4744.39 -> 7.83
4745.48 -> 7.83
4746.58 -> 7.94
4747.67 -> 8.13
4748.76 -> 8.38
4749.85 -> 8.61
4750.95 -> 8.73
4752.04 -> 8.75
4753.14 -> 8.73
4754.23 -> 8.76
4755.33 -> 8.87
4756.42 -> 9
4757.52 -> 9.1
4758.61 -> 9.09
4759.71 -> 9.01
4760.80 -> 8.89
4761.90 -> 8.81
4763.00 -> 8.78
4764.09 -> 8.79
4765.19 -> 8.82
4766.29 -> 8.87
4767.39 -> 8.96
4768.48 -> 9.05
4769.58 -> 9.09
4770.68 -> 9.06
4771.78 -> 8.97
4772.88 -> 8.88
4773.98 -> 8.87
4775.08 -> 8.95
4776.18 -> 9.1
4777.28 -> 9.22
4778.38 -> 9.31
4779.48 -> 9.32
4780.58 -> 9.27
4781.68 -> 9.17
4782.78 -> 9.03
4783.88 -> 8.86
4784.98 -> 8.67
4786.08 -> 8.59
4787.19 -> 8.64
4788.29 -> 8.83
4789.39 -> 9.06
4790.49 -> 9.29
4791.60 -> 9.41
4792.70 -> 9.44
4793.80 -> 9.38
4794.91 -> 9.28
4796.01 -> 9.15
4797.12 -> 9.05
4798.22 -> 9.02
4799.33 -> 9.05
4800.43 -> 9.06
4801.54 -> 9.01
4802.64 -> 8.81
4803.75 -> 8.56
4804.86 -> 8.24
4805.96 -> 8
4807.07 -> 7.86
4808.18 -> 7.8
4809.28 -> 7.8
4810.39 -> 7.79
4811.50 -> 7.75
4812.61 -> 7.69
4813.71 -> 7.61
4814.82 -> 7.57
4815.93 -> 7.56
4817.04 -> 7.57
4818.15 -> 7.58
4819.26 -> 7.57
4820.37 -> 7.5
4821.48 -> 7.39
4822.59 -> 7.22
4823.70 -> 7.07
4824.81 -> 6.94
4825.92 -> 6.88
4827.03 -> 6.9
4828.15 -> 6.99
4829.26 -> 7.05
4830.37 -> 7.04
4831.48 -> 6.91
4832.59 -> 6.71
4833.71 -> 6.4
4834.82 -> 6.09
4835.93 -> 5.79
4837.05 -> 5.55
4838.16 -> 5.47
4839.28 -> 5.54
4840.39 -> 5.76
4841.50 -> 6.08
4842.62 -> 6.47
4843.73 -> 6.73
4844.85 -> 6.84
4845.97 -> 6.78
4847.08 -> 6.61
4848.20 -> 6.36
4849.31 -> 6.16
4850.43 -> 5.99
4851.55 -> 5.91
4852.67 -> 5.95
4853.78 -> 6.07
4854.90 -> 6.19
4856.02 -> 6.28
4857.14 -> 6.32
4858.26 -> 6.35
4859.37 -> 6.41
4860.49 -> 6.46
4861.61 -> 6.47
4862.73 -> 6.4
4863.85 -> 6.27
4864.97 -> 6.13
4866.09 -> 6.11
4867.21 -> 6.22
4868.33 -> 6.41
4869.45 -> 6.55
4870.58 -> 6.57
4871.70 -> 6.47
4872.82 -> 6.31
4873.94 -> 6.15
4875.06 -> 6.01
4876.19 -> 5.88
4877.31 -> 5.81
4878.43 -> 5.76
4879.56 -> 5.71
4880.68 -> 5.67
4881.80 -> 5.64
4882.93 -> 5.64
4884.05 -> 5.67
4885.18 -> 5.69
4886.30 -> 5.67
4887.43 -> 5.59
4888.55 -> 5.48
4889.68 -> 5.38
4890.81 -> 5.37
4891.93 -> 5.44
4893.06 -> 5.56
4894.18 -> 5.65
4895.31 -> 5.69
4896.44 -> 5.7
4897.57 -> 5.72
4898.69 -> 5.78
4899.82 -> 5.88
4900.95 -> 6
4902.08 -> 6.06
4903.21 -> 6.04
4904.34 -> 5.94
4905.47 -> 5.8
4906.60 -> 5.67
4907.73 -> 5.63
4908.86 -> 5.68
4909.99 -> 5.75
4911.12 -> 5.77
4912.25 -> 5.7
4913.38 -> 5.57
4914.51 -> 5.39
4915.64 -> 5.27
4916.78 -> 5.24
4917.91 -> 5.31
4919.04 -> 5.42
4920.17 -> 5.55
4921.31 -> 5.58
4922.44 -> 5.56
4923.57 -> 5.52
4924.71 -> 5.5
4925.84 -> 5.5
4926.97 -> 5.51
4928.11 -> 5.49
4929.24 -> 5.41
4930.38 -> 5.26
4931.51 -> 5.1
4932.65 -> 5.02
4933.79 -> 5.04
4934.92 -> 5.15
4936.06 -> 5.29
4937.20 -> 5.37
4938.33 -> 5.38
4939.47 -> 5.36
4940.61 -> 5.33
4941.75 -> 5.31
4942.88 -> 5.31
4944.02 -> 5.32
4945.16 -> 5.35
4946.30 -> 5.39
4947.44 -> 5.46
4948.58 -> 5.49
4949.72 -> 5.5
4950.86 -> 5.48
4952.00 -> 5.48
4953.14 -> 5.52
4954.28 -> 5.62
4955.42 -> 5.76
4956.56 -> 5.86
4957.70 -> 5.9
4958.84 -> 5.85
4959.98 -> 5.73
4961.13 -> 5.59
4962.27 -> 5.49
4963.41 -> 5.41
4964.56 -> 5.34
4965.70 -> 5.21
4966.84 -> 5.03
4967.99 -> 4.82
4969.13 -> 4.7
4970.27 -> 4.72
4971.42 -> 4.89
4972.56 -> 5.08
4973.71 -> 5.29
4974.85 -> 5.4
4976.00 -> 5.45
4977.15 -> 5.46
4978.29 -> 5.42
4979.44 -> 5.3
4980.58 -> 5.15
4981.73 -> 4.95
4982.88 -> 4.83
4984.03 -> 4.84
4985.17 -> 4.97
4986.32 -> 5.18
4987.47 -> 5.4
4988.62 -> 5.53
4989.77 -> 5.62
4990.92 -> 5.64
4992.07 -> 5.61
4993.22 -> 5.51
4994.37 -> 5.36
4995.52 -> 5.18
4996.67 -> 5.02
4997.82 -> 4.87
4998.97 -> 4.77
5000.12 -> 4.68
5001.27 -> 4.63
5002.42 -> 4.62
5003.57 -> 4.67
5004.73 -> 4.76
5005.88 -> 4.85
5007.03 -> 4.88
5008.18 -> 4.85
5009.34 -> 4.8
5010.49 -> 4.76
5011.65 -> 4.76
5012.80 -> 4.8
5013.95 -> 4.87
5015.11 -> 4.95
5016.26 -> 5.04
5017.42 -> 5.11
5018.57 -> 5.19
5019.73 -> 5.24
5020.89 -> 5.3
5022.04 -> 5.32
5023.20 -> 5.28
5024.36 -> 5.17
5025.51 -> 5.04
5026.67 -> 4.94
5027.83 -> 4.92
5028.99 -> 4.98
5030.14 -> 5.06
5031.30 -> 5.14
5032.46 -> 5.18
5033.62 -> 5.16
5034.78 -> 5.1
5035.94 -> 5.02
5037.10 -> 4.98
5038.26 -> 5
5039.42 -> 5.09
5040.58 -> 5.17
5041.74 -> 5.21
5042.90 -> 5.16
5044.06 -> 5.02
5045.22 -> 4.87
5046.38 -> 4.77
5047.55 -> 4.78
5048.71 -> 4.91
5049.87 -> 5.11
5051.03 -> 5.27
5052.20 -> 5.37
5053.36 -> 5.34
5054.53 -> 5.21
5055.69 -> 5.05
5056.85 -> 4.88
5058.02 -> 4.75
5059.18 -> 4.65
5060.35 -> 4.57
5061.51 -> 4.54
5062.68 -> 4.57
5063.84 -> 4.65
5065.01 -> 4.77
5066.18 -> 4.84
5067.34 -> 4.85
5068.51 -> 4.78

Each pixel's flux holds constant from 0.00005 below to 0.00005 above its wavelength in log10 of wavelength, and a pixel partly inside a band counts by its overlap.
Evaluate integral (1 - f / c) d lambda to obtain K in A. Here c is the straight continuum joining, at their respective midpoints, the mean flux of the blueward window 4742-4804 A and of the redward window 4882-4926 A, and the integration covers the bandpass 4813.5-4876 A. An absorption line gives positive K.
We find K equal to 4.8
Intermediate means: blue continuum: 8.87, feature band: 6.54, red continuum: 5.63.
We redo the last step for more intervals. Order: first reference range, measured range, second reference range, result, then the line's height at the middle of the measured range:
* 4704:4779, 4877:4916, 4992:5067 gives 4.2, 6.37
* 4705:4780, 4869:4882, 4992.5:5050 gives 1.0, 6.57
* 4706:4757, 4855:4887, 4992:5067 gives 1.3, 6.37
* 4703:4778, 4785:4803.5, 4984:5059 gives -4.1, 7.4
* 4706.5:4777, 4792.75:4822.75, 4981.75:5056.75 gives -3.8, 7.29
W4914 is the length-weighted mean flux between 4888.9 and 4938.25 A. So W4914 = 5.54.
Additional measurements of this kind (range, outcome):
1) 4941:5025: 5.2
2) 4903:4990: 5.39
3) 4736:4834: 8.37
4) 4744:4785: 8.84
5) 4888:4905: 5.71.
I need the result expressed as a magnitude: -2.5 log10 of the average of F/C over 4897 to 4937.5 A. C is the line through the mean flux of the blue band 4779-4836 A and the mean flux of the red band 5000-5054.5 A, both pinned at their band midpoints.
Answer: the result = 0.18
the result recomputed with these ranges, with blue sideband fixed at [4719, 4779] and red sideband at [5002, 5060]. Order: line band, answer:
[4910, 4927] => 0.15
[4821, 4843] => 0.13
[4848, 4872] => 0.12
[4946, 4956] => 0.08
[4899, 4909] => 0.11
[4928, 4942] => 0.16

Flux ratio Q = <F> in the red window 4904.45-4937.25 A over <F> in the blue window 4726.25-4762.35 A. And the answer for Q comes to 0.67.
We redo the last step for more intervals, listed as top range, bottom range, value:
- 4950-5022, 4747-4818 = 0.59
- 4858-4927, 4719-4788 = 0.70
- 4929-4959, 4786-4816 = 0.63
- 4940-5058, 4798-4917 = 0.80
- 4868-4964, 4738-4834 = 0.67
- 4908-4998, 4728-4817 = 0.63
